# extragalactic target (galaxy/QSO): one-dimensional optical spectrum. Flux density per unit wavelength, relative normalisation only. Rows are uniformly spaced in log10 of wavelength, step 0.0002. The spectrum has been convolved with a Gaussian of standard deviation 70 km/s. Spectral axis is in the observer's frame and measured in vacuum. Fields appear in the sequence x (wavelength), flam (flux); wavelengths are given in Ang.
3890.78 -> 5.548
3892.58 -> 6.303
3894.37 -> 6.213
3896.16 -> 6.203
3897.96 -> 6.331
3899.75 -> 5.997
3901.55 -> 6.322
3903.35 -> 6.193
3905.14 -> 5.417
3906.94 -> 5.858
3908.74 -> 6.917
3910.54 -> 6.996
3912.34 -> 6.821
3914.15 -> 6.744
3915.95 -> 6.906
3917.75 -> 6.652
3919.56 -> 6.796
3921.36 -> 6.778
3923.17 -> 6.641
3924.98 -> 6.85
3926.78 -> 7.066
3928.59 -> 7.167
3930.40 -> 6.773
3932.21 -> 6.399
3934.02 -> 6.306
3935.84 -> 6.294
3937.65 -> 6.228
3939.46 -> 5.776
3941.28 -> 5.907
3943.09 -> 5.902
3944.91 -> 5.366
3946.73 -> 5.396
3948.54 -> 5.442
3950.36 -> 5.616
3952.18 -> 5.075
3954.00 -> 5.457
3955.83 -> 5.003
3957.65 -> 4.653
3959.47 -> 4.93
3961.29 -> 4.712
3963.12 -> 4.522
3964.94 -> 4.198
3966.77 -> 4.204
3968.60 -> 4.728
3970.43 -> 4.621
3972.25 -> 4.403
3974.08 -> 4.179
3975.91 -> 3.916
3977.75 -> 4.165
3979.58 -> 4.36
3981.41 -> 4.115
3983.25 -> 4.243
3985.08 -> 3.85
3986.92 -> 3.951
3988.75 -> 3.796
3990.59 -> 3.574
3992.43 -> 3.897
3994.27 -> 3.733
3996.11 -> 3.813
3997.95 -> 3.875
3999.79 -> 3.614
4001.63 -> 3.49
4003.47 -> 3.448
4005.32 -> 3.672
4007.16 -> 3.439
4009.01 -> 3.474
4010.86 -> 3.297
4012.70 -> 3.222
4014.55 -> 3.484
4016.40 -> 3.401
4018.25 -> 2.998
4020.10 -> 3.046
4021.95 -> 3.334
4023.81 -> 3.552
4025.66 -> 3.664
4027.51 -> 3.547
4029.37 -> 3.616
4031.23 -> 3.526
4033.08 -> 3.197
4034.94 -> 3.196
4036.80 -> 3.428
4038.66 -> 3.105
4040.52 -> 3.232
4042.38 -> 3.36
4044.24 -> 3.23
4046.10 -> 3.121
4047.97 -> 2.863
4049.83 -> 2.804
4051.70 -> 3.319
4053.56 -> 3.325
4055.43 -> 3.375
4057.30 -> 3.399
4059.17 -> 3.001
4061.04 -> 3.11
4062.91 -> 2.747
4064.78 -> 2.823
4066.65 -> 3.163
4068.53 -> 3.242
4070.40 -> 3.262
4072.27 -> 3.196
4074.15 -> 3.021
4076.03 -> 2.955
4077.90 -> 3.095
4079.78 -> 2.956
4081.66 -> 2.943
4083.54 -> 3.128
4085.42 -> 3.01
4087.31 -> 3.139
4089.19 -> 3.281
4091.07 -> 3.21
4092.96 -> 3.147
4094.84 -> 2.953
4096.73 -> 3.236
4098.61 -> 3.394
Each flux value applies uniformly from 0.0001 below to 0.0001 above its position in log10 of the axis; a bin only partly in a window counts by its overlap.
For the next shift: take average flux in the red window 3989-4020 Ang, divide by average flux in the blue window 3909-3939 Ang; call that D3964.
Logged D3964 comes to 0.53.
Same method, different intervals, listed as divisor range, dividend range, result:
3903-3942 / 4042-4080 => 0.48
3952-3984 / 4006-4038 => 0.75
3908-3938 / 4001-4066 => 0.49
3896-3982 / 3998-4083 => 0.57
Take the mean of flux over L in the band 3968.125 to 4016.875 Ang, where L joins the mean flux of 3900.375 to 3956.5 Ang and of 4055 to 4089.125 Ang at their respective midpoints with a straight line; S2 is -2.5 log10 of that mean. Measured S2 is 0.25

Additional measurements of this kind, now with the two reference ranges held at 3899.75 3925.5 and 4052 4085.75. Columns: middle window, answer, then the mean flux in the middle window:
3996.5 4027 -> 0.25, 3.45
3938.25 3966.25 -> 0.10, 5.19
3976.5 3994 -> 0.24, 3.98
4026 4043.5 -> 0.15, 3.37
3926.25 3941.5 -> -0.06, 6.44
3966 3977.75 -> 0.21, 4.33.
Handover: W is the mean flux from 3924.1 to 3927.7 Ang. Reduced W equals 6.97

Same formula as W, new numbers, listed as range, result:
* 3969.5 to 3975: 4.41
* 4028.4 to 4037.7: 3.39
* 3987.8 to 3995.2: 3.75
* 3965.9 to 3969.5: 4.46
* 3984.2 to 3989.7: 3.86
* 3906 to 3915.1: 6.66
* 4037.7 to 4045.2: 3.23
